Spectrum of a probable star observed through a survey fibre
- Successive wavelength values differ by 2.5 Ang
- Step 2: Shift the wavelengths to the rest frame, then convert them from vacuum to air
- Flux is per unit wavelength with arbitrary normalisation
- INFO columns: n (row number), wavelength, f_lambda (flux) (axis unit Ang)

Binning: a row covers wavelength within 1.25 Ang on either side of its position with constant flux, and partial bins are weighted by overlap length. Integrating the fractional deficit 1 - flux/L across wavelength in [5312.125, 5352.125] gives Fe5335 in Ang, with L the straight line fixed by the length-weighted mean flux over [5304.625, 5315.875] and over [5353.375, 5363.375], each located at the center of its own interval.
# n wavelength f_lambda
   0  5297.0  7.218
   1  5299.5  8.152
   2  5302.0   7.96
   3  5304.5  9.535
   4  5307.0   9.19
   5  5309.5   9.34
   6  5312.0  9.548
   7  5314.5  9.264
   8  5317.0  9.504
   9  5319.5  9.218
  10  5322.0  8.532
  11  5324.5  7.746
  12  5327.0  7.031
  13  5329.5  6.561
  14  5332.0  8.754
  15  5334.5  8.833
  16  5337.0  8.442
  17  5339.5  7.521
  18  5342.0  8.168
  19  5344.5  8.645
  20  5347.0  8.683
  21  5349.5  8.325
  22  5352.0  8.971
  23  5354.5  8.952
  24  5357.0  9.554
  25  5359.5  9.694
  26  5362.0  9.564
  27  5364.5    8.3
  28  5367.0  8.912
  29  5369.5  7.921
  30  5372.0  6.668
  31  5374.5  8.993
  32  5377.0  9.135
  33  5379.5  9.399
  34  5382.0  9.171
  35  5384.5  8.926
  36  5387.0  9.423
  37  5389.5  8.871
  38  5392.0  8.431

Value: 4.2 Ang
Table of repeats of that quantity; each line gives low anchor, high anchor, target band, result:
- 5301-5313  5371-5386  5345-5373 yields 0.5 Ang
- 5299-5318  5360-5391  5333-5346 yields 0.9 Ang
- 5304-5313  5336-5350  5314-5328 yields 0.7 Ang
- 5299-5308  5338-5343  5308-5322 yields -1.4 Ang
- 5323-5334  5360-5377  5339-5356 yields -1.0 Ang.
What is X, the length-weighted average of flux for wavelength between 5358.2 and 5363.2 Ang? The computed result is 9.63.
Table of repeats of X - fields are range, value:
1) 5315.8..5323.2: 9.09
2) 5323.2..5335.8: 7.79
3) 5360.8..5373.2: 8.27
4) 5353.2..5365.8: 9.21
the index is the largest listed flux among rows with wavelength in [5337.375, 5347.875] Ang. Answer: 8.683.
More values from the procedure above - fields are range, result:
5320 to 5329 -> 8.532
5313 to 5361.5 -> 9.694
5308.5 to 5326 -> 9.548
